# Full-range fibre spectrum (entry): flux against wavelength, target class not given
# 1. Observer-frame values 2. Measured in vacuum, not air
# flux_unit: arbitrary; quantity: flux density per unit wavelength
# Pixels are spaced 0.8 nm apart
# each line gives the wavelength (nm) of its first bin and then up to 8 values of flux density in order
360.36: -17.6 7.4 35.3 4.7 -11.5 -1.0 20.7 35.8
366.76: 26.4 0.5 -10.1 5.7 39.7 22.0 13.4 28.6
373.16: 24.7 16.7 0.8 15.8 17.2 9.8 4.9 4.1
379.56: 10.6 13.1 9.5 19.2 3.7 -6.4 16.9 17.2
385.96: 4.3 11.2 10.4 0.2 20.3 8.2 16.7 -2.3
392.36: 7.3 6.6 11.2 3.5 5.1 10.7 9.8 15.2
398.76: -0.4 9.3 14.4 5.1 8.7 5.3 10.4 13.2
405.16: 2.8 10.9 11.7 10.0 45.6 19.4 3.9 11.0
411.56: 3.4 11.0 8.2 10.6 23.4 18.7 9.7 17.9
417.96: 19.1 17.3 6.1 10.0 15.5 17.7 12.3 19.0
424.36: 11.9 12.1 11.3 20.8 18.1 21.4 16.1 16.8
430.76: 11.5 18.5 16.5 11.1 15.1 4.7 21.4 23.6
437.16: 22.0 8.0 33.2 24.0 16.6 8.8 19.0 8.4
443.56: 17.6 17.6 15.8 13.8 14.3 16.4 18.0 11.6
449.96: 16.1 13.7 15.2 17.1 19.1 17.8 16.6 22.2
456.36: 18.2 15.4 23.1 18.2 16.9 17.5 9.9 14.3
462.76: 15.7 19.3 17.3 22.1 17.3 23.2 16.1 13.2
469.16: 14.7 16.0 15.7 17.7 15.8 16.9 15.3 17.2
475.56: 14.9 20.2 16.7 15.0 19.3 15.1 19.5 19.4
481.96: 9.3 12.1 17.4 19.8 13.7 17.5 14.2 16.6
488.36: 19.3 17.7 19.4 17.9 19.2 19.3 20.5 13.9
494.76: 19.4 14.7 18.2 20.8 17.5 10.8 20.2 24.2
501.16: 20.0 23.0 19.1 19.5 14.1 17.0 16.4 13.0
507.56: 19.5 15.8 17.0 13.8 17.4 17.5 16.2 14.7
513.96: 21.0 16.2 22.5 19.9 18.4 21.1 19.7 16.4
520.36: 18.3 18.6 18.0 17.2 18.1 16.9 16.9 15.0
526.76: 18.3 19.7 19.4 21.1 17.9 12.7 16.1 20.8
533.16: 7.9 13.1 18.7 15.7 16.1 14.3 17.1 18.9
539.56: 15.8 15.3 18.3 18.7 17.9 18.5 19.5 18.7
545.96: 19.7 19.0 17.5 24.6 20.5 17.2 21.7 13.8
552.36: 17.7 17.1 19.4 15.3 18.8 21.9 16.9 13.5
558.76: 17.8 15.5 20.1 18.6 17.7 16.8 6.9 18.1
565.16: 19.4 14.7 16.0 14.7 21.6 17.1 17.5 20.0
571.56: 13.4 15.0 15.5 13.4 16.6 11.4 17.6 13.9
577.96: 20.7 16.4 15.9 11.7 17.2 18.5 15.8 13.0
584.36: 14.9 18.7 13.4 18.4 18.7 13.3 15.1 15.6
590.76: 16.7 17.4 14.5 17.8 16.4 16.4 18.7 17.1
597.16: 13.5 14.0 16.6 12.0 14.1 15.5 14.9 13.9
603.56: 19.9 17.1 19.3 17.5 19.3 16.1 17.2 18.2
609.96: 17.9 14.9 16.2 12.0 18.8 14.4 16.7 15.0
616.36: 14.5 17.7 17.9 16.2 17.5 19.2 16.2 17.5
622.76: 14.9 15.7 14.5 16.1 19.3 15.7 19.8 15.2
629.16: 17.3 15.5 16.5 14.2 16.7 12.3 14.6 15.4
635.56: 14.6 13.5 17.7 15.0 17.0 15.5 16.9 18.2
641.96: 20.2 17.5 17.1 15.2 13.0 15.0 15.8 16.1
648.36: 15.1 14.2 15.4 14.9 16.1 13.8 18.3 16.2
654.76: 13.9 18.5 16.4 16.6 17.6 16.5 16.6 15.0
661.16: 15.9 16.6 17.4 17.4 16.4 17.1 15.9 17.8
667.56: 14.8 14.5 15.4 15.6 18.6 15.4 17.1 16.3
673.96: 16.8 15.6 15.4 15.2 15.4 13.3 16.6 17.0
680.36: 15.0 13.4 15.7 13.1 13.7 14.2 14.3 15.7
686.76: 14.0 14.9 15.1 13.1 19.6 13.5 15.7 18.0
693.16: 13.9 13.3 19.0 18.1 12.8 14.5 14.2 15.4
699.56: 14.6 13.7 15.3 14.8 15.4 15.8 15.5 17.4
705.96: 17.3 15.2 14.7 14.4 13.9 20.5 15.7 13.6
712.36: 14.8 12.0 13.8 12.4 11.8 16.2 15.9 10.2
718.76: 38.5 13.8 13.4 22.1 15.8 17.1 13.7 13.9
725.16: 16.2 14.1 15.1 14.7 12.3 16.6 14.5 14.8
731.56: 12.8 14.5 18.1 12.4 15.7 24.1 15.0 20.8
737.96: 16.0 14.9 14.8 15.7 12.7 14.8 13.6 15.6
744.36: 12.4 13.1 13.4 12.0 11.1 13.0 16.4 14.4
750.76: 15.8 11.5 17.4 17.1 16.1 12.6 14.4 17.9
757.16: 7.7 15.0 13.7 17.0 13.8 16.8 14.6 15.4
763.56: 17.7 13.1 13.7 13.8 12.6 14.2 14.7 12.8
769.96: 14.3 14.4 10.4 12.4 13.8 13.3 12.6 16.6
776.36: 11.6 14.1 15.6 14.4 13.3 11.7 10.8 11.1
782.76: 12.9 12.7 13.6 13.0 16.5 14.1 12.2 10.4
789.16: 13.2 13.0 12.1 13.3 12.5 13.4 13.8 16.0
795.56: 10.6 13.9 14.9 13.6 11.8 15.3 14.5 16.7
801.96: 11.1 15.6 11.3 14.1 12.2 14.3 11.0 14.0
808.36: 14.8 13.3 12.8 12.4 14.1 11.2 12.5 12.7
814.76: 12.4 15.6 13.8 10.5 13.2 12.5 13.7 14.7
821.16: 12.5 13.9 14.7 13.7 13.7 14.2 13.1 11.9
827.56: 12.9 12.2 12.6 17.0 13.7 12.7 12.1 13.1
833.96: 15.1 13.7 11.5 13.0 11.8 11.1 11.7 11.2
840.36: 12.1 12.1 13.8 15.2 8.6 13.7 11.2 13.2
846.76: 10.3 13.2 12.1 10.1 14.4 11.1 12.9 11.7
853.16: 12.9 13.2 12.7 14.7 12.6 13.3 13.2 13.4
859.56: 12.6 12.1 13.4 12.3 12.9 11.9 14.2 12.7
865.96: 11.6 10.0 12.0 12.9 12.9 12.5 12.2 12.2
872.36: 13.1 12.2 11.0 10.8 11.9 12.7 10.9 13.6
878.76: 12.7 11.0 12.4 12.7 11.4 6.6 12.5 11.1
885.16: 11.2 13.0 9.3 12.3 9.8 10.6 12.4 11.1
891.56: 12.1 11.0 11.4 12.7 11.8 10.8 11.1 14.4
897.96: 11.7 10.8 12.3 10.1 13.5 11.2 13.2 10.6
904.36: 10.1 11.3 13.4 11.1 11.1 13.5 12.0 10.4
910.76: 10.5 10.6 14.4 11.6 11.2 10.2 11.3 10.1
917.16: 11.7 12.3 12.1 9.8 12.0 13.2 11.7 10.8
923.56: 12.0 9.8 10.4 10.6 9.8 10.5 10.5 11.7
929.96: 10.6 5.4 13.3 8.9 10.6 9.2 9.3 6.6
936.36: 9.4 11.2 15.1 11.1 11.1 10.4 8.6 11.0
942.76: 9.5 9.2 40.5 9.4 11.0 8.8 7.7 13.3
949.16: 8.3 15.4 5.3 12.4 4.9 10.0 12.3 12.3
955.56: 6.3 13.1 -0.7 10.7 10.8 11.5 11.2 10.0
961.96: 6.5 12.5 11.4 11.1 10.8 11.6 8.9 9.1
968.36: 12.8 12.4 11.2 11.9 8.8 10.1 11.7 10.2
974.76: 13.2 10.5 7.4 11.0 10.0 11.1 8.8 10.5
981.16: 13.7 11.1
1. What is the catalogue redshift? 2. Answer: 0.095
